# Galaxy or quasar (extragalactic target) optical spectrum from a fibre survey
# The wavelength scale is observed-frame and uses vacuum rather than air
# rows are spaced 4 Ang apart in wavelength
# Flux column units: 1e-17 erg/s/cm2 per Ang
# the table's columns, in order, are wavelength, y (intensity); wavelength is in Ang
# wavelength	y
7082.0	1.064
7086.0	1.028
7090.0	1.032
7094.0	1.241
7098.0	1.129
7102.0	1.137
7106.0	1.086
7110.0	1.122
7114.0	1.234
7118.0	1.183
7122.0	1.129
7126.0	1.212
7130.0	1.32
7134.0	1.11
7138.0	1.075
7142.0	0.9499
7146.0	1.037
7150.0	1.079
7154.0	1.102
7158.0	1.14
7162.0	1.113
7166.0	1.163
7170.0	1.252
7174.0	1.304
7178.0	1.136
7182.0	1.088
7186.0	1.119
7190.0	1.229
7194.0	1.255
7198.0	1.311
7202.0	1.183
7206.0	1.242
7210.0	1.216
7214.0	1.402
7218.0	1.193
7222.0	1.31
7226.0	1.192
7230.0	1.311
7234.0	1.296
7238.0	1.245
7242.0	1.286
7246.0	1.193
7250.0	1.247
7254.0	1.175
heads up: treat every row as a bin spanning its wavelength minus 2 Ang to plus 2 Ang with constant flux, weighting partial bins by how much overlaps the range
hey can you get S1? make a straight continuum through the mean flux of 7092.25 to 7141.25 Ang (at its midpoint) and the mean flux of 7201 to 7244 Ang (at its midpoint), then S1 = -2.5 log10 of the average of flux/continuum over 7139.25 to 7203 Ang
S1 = 0.056 mag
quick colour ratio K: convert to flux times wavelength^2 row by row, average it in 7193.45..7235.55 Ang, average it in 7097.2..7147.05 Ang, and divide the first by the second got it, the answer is 1.14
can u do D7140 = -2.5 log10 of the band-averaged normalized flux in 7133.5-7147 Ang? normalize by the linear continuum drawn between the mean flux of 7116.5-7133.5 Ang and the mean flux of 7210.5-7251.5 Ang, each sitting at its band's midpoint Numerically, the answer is 0.17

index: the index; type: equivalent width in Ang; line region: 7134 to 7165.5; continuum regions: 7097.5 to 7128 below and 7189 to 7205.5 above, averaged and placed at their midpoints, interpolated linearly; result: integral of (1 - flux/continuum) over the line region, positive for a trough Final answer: 3.1 Ang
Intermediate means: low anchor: 1.16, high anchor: 1.25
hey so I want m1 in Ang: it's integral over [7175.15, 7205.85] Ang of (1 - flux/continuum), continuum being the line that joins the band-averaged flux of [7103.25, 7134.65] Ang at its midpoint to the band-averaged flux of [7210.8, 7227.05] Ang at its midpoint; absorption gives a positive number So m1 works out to 1.3 Ang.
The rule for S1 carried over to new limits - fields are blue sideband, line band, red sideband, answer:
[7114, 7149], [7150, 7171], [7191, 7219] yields 0.04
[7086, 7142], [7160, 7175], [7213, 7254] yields -0.01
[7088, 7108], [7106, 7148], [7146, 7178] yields 0.00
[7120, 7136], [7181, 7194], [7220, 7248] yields 0.06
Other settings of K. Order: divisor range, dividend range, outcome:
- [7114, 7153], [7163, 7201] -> 1.08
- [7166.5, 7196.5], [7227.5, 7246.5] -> 1.08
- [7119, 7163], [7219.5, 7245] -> 1.17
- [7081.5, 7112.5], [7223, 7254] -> 1.17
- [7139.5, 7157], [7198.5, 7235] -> 1.23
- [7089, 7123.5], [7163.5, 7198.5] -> 1.07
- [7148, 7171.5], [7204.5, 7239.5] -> 1.13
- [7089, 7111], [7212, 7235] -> 1.18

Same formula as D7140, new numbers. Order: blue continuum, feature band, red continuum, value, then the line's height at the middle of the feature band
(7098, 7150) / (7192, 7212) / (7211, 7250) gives -0.01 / 1.23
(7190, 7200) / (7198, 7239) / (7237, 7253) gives 0.00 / 1.26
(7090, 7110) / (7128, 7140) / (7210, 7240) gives 0.00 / 1.17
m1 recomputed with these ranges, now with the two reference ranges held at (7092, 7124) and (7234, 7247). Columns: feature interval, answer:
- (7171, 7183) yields 0.2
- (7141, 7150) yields 1.3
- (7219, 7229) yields -0.1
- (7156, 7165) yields 0.5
